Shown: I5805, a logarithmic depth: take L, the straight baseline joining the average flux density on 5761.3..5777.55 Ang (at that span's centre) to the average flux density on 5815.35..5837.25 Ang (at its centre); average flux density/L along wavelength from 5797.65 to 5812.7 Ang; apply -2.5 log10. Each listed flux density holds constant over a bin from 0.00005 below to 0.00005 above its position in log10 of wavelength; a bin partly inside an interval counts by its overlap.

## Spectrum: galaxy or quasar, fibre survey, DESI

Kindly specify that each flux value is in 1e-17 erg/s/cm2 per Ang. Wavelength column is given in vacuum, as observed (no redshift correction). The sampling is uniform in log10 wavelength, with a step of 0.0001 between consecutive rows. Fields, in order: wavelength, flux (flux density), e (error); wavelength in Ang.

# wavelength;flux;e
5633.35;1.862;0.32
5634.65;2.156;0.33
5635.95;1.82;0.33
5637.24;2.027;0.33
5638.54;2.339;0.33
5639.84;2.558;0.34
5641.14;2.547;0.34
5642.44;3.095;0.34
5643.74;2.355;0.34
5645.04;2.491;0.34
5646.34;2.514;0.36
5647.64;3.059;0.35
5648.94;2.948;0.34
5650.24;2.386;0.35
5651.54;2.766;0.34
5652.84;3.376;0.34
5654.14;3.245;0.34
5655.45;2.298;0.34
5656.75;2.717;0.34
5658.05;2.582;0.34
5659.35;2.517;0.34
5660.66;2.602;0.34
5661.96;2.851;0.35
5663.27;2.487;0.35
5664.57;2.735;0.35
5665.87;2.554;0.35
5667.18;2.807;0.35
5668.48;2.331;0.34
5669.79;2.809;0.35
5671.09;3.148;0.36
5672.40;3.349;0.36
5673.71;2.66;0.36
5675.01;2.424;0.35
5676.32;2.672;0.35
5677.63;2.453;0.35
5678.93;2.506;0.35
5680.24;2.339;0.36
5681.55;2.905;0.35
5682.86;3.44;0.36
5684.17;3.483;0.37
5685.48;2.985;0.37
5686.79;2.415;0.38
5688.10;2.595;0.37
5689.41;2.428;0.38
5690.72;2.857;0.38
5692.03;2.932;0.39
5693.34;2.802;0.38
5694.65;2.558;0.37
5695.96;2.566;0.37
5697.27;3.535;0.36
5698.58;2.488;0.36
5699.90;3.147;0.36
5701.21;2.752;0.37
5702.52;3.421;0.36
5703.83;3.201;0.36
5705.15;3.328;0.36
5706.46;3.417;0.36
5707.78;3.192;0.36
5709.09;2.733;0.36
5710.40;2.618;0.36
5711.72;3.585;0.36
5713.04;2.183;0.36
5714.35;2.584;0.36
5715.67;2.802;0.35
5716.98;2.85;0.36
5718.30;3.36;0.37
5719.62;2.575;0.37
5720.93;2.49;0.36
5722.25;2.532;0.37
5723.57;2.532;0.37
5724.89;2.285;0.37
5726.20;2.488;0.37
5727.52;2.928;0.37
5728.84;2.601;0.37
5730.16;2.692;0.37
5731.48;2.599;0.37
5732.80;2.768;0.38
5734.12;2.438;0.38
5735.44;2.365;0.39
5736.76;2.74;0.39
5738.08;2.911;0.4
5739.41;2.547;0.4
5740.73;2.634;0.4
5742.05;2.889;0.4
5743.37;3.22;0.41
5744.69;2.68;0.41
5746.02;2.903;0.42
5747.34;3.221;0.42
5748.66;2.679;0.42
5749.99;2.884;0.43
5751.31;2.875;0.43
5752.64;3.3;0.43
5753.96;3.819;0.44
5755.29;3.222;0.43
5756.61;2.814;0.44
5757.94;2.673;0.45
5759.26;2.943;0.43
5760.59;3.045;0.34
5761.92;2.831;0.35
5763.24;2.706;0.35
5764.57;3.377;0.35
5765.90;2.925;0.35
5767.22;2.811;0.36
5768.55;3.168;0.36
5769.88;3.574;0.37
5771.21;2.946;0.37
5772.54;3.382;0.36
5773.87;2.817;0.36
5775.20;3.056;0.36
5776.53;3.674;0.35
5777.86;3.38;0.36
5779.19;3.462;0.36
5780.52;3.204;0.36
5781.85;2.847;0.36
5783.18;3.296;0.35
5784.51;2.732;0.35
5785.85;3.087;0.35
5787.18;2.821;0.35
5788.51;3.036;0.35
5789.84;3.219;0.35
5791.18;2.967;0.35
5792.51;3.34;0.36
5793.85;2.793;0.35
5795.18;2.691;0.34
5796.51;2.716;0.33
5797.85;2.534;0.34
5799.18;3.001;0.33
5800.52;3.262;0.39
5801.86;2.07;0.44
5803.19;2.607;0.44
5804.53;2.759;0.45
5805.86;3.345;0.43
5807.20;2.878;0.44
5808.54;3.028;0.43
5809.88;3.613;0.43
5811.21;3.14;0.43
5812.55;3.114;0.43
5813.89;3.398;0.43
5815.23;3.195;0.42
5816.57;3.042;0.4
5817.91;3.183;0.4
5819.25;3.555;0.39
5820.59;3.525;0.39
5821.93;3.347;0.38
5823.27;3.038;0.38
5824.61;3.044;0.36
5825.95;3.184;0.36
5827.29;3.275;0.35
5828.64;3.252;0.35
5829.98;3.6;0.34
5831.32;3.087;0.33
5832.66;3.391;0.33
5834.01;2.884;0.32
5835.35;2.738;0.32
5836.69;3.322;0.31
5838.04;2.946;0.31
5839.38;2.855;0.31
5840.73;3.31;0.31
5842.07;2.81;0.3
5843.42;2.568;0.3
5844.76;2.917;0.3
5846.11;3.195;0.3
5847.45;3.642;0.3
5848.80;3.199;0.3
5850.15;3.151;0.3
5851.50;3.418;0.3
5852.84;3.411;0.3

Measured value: 0.08 mag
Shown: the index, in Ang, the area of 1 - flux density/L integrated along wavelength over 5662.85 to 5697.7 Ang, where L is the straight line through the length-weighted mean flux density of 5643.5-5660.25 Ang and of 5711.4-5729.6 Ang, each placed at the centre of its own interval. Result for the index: -0.8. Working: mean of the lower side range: 2.72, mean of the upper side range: 2.68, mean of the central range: 2.77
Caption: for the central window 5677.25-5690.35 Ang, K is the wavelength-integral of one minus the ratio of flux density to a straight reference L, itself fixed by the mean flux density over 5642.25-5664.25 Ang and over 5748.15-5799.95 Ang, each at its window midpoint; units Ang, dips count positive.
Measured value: 0.2 Ang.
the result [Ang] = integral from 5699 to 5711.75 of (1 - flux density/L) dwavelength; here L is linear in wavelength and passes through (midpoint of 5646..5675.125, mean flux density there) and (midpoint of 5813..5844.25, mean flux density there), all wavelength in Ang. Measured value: -1.1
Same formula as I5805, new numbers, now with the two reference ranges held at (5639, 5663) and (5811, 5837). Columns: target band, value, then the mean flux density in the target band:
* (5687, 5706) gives -0.02 mag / 2.9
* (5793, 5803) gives 0.15 mag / 2.73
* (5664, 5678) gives 0.02 mag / 2.73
